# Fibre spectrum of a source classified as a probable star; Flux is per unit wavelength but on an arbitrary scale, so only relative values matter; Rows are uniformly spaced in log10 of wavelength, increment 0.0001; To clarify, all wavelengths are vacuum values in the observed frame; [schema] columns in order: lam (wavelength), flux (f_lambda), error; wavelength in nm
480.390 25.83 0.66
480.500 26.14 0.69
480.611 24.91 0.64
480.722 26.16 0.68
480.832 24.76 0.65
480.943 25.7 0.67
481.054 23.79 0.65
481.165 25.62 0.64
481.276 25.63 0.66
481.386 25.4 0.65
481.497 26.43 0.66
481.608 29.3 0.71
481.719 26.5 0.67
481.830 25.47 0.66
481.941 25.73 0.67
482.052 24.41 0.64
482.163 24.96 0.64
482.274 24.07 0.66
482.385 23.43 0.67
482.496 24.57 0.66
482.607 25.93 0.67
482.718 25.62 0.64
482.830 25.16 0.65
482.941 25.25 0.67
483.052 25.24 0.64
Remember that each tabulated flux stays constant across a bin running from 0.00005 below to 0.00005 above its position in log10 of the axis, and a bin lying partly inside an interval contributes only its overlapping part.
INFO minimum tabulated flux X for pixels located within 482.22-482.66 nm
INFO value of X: 23.43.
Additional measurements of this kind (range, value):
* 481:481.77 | 23.79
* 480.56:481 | 24.76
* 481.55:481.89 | 25.47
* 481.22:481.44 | 25.4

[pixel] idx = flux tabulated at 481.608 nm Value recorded 29.3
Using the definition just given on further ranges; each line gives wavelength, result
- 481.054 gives 23.79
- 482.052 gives 24.41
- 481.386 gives 25.4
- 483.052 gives 25.24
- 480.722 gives 26.16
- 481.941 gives 25.73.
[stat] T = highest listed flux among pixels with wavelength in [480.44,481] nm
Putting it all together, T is 26.16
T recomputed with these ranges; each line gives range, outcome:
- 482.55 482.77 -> 25.93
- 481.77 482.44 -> 25.73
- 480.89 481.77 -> 29.3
